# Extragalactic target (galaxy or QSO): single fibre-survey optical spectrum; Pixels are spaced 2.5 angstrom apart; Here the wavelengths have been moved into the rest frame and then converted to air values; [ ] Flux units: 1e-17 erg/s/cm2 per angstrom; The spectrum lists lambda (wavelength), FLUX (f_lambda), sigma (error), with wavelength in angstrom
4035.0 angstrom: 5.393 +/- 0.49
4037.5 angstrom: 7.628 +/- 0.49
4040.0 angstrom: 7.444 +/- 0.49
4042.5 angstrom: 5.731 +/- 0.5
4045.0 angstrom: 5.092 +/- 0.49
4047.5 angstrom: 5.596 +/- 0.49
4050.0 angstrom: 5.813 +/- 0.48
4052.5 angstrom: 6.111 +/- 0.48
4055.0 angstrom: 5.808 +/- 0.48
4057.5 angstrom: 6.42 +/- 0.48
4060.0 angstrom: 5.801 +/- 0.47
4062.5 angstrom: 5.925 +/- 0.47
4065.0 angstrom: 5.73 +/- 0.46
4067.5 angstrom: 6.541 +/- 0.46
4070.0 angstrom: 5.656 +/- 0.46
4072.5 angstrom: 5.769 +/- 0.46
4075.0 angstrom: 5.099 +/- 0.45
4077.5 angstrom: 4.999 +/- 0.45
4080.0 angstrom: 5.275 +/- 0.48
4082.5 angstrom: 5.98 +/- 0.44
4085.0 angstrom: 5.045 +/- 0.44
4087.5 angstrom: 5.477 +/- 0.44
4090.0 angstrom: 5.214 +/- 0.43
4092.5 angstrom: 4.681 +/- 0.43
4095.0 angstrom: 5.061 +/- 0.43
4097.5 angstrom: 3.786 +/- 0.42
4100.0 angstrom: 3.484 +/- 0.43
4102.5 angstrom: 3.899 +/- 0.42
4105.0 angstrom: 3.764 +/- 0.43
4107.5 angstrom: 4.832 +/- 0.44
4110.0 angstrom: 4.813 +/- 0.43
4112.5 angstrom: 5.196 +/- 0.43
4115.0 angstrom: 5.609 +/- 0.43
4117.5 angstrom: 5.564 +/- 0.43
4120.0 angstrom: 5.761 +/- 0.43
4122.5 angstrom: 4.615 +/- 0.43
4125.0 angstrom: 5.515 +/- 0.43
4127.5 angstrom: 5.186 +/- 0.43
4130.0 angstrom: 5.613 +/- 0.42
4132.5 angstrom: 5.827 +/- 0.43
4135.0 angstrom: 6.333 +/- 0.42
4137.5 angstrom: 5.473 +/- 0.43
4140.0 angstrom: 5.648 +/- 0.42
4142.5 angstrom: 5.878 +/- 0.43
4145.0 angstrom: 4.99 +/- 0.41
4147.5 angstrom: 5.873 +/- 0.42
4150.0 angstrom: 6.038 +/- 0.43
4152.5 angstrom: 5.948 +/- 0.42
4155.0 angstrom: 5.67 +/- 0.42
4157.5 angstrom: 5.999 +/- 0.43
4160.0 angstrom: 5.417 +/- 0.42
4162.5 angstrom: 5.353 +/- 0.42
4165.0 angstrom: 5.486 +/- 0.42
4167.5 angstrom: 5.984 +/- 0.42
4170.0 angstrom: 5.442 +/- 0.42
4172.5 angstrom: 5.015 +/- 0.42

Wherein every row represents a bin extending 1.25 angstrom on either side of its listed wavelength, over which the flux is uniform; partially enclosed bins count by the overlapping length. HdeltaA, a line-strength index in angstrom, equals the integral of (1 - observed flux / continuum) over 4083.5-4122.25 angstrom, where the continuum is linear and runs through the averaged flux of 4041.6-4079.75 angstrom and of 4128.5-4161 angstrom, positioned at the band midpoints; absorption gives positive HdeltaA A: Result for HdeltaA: 6.2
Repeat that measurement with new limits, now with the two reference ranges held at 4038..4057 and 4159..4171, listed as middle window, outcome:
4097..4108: 3.6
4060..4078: 0.7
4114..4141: 0.7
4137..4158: -0.4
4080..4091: 0.9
